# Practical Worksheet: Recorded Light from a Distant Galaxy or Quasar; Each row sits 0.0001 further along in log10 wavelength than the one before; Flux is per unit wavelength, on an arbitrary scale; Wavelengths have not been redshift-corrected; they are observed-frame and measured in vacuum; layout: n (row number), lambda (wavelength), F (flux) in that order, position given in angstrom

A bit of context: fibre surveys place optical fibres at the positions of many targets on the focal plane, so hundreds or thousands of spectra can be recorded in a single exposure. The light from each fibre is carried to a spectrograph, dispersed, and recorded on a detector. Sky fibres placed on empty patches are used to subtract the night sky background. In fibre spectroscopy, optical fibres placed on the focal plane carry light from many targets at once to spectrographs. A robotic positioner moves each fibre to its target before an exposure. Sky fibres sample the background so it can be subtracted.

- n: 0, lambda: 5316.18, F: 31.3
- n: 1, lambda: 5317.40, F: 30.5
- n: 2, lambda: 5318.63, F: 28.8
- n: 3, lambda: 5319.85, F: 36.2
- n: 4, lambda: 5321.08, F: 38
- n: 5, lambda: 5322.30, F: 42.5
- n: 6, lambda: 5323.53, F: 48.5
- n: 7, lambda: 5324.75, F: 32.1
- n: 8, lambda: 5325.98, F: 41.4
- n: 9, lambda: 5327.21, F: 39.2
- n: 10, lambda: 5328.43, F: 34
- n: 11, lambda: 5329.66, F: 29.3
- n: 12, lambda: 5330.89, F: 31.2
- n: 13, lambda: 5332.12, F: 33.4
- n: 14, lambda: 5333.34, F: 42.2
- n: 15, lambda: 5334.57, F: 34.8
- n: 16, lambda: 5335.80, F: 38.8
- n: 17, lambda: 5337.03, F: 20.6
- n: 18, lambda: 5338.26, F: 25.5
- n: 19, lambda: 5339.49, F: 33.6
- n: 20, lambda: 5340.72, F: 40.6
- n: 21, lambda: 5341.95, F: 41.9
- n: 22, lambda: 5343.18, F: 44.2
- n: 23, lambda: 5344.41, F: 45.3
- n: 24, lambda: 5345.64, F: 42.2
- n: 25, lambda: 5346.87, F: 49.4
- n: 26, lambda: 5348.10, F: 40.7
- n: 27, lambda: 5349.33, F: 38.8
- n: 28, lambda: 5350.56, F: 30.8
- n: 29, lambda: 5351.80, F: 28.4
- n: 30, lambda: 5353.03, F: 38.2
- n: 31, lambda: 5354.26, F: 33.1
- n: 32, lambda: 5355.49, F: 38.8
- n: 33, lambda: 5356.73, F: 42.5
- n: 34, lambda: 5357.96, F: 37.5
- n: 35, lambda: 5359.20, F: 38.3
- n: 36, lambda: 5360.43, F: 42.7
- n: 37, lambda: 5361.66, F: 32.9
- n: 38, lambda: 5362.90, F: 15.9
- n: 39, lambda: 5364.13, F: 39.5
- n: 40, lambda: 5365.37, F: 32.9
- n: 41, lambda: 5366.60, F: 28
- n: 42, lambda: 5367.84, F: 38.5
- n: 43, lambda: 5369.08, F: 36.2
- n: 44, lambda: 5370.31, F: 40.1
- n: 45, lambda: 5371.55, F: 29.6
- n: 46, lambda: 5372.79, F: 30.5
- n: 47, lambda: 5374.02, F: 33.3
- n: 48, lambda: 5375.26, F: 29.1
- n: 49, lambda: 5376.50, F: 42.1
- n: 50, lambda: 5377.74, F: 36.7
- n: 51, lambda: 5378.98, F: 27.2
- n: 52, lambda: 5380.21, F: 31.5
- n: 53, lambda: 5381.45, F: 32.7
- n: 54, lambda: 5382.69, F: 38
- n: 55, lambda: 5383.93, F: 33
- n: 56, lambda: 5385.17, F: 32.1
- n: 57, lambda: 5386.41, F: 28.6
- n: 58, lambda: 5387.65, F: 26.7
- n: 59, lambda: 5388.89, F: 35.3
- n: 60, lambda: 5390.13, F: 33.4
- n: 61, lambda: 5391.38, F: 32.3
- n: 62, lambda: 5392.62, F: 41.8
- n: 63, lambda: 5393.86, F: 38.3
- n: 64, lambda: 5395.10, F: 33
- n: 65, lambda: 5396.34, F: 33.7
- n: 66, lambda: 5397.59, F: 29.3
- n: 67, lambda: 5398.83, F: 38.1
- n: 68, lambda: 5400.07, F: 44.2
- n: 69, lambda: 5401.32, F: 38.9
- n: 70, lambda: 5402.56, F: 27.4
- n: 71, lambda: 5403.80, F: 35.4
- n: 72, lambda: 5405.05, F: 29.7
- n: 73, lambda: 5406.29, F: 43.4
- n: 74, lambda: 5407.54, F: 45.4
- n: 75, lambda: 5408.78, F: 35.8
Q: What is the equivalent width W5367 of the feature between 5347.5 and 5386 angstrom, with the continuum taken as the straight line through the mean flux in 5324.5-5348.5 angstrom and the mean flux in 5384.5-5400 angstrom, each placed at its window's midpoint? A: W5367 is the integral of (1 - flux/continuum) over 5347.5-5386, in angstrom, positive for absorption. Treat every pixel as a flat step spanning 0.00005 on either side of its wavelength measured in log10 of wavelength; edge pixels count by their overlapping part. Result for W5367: 1.0 angstrom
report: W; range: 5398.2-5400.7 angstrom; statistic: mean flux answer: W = 41.1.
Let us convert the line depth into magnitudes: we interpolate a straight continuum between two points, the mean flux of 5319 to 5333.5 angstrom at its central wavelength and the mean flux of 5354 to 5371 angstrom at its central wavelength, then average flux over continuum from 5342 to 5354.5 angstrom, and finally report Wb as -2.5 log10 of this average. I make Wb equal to -0.09 mag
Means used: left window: 37.1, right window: 35.5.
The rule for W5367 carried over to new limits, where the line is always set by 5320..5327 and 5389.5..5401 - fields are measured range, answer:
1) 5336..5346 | 0.6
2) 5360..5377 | 1.8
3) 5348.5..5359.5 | 0.6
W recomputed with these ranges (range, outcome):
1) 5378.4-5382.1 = 30.6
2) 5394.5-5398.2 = 32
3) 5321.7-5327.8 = 40.7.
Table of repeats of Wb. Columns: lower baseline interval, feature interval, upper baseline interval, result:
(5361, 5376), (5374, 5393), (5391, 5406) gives 0.02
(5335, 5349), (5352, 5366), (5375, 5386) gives 0.03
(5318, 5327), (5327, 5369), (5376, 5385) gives 0.01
